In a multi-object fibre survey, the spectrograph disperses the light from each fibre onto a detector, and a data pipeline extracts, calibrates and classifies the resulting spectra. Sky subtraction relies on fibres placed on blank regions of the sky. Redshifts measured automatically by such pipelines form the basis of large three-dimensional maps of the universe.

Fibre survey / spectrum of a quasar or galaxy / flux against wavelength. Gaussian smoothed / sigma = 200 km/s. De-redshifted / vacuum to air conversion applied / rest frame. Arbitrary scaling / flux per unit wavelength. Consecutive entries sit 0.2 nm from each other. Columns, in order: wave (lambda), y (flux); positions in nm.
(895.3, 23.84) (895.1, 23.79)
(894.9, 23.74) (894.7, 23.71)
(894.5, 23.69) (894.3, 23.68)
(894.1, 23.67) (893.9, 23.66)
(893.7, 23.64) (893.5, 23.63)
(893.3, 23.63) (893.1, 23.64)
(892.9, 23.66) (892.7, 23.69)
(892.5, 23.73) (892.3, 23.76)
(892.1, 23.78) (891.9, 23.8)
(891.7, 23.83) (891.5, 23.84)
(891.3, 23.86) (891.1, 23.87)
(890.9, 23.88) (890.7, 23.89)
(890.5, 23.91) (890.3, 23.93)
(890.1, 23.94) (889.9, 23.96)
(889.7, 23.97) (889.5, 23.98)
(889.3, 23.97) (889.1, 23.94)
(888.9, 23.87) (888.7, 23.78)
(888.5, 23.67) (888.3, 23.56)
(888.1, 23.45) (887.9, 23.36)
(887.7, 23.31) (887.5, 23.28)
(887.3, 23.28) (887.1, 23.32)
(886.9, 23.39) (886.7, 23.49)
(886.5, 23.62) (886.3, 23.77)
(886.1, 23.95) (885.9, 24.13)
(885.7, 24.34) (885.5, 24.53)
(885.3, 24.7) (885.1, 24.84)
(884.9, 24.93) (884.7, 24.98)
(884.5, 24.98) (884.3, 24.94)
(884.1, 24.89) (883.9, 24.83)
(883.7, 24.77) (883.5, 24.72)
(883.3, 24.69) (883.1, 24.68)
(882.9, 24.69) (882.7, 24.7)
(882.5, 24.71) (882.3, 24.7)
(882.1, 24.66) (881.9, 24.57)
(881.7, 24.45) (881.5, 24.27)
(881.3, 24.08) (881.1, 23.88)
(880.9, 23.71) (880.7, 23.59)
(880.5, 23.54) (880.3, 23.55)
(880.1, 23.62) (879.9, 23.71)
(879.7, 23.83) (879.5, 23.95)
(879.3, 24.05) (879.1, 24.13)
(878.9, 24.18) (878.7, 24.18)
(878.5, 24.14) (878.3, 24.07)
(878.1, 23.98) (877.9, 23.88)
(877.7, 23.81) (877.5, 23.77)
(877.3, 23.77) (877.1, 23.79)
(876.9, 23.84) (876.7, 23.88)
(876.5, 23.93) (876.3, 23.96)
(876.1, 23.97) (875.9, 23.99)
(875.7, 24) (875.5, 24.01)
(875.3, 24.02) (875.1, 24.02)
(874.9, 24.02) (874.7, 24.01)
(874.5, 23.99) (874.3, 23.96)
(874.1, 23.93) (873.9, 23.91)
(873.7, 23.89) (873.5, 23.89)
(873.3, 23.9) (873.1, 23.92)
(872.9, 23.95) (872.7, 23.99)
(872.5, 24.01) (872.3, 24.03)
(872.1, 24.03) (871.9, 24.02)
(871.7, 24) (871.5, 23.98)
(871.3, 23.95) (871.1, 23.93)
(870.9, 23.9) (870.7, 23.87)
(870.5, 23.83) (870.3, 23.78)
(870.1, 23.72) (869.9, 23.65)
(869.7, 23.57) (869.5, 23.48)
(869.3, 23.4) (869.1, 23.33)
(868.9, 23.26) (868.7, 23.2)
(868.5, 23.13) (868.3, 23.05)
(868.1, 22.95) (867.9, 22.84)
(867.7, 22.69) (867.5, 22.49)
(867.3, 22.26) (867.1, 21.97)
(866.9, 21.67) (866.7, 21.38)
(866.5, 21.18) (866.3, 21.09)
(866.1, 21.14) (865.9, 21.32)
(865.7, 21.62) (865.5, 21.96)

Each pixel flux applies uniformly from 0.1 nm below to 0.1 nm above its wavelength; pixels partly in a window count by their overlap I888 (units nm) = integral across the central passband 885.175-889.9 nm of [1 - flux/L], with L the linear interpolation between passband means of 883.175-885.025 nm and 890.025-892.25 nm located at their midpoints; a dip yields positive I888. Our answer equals 0.11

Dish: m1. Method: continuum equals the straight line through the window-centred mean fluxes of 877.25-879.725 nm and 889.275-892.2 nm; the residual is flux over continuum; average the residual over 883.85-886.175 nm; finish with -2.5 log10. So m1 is -0.03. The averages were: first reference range 24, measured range 24.7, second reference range 23.9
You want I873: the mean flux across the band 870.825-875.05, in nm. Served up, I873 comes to 24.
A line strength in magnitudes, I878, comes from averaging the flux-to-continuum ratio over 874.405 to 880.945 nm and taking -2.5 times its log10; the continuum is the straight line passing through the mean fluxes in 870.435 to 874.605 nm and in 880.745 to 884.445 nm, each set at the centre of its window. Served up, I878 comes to 0.016 mag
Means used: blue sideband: 23.9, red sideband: 24.5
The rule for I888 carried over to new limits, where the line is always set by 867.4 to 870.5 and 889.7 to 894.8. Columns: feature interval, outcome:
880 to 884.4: -0.154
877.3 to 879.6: -0.052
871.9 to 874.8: -0.075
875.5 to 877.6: -0.042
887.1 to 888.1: 0.015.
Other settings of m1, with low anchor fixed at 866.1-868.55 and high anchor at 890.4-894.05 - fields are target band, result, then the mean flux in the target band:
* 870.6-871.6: -0.07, 23.9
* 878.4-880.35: -0.05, 23.9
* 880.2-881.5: -0.03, 23.8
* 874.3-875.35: -0.06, 24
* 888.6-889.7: -0.02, 23.9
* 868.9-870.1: -0.06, 23.5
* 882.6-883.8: -0.07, 24.7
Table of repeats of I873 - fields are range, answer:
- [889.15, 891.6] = 23.9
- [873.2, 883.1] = 24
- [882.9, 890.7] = 24.1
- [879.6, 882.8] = 24.1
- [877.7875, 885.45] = 24.3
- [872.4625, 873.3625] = 24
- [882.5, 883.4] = 24.7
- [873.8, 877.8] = 23.9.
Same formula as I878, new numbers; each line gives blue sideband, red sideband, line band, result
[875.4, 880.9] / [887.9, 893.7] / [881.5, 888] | -0.022 mag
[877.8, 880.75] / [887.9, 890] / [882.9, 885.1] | -0.044 mag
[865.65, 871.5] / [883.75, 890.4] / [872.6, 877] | -0.033 mag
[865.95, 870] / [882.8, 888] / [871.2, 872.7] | -0.049 mag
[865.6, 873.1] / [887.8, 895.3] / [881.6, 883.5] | -0.052 mag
